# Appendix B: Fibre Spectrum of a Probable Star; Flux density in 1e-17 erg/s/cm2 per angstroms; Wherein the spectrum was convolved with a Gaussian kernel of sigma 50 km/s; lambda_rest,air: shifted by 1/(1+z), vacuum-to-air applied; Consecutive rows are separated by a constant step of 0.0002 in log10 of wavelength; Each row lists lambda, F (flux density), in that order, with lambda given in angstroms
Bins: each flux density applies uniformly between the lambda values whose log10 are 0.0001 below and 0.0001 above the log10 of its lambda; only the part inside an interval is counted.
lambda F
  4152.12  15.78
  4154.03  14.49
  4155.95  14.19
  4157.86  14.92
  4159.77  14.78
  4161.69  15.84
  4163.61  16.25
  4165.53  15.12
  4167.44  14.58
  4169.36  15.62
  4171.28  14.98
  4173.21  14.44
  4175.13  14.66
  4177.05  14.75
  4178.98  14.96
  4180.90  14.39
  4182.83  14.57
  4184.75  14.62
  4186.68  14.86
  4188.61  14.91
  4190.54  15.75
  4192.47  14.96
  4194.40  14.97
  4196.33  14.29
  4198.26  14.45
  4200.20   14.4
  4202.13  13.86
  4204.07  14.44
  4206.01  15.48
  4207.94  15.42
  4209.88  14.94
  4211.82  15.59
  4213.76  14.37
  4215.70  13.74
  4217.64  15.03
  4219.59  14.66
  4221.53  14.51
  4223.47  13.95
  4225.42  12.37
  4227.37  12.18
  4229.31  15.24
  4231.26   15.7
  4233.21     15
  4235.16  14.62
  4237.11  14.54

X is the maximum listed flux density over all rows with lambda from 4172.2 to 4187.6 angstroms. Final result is 14.96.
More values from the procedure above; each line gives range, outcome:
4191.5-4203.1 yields 14.97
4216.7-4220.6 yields 15.03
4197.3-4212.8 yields 15.59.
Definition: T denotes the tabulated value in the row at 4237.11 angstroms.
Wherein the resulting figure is 14.54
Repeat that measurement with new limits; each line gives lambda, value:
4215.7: 13.74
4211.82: 15.59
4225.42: 12.37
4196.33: 14.29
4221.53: 14.51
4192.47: 14.96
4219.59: 14.66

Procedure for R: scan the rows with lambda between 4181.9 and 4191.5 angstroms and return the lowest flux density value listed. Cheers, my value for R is 14.57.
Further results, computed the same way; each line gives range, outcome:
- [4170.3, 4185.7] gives 14.39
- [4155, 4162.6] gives 14.19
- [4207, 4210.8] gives 14.94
